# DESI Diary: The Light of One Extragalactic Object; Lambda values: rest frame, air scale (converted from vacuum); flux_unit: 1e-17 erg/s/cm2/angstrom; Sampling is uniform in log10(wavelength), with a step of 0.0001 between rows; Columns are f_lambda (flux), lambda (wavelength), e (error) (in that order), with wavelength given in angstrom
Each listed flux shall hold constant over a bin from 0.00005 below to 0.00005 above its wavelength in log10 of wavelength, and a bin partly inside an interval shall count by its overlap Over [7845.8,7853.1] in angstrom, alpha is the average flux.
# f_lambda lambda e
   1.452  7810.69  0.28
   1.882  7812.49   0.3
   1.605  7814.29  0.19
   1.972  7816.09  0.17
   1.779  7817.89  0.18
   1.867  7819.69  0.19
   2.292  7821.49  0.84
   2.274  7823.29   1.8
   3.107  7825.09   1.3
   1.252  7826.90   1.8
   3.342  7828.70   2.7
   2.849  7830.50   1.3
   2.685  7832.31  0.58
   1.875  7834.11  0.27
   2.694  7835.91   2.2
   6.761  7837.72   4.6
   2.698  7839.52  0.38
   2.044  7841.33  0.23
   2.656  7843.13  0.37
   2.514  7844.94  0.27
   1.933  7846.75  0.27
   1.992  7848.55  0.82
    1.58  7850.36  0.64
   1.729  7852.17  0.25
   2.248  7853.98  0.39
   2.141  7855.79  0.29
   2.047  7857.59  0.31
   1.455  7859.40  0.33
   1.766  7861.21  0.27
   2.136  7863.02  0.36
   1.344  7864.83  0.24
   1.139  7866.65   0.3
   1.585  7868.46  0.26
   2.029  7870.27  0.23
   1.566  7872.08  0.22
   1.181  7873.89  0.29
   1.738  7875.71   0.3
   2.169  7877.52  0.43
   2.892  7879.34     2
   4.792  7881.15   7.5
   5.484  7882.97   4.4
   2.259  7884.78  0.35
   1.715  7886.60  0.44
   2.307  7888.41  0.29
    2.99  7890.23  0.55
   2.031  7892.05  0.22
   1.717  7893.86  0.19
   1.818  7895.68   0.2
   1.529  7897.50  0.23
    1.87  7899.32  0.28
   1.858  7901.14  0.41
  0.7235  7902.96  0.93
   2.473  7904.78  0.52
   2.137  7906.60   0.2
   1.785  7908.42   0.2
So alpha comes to 1.81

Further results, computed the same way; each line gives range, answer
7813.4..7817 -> 1.79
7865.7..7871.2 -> 1.58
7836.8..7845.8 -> 3.34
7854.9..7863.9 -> 1.91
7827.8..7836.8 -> 2.69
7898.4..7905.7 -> 1.73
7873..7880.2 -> 1.99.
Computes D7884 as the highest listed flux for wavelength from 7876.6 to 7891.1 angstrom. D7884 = 5.484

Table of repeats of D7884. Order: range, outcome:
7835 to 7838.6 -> 6.761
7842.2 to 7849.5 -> 2.656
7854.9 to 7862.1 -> 2.141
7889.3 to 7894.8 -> 2.99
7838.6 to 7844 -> 2.698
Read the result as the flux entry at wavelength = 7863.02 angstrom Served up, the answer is 2.136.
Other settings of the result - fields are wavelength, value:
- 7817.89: 1.779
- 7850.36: 1.58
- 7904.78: 2.473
